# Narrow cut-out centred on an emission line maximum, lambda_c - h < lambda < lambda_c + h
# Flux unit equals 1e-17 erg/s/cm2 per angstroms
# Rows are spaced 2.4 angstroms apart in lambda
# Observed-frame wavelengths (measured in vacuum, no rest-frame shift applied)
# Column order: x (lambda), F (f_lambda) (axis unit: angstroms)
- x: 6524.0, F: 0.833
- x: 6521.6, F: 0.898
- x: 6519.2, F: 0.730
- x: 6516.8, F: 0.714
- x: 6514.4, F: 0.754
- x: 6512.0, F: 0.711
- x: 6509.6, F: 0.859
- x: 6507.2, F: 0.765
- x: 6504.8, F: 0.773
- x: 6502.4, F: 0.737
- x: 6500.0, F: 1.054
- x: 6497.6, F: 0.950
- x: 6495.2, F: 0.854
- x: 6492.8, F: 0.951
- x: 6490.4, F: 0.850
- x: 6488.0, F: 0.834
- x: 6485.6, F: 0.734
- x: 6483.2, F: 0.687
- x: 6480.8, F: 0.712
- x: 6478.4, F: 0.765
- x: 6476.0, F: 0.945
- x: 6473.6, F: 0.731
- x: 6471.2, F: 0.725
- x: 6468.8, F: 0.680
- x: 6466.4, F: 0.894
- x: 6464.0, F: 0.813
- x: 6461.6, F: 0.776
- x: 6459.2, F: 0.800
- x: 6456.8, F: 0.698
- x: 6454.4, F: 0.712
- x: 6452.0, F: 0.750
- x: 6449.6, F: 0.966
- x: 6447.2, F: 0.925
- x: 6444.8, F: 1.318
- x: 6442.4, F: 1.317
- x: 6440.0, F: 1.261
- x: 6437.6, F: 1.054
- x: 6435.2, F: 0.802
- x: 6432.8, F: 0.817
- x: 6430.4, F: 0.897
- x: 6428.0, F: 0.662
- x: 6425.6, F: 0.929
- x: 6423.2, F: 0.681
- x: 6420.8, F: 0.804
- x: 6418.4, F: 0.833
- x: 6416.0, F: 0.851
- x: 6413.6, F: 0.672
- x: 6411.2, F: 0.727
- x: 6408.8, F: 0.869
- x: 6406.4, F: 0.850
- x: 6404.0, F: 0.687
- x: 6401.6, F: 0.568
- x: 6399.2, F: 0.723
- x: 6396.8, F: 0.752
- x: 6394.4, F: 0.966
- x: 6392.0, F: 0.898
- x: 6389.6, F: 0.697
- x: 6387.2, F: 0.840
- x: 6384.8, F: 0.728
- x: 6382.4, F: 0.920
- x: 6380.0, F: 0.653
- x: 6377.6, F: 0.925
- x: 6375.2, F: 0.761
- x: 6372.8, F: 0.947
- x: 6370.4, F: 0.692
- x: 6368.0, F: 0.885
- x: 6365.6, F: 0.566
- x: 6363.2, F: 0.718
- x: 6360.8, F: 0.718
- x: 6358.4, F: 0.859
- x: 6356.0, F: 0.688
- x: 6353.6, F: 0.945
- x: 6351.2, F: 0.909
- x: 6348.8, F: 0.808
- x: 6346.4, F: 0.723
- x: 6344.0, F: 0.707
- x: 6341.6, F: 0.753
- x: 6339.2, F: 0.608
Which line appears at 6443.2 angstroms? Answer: [O II] 3727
